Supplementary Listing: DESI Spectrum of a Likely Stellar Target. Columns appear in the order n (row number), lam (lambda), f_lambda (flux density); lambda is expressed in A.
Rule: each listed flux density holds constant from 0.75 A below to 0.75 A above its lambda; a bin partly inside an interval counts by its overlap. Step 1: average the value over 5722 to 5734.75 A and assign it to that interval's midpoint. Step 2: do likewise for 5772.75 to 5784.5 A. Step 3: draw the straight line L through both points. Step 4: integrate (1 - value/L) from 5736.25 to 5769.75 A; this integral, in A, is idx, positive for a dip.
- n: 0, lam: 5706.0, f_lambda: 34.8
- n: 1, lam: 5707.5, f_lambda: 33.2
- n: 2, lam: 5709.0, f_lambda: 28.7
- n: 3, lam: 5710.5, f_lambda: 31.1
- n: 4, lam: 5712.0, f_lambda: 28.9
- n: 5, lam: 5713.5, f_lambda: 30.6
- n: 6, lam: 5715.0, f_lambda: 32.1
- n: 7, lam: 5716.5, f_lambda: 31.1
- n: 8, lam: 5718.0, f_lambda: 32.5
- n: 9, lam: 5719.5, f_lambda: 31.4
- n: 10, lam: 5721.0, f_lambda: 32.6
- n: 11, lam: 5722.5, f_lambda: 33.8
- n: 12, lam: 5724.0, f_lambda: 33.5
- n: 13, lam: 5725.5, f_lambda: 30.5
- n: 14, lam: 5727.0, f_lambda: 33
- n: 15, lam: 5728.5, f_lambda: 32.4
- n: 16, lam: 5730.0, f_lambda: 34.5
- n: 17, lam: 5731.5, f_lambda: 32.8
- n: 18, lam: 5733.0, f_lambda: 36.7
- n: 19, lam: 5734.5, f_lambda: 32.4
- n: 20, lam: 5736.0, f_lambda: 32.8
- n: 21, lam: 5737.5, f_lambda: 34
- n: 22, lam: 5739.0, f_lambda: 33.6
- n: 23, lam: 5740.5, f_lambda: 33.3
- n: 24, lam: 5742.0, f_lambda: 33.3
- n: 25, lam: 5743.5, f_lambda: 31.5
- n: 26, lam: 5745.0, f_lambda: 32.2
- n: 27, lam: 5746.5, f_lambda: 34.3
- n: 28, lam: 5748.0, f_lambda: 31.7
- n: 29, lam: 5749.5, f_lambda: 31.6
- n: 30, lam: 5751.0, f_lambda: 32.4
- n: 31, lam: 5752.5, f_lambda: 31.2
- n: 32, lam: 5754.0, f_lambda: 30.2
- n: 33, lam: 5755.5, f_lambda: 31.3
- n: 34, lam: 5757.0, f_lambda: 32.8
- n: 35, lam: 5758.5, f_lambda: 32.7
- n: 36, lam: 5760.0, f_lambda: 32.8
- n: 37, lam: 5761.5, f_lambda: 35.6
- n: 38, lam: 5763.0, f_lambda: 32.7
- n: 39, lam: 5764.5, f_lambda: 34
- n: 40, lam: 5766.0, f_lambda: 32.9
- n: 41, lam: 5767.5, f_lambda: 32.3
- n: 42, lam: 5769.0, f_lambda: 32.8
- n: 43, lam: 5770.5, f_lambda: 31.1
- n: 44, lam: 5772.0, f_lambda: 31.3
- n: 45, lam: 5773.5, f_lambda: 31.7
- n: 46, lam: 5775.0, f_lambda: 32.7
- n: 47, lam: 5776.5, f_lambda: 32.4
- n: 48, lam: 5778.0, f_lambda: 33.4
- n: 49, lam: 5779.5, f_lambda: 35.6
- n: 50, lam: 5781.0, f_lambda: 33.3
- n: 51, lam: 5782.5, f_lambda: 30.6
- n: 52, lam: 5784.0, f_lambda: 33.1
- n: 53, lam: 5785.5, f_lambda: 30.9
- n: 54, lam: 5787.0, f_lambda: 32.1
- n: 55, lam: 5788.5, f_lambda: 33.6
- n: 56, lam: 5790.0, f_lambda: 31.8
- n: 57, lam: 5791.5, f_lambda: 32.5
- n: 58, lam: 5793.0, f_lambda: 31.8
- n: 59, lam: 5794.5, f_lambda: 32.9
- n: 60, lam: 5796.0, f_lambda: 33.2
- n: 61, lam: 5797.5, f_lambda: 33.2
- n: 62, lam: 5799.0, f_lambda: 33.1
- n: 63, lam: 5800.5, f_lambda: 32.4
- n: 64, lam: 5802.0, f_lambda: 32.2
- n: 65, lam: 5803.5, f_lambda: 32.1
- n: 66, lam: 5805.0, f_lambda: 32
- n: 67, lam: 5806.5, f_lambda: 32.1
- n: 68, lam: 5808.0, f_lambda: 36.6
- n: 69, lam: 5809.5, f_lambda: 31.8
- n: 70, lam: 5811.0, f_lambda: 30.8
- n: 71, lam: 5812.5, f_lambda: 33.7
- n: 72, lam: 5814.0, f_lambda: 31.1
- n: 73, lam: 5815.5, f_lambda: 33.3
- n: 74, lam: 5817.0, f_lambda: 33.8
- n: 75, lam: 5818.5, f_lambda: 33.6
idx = 0.40 A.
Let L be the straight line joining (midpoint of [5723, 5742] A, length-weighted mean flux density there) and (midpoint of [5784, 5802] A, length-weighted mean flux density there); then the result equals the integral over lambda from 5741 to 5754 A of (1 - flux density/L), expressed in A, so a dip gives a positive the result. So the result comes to 0.4 A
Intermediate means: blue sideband 33.3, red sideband 32.5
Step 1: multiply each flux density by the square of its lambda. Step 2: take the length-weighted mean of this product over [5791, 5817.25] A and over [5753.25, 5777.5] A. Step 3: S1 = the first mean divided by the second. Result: 1.0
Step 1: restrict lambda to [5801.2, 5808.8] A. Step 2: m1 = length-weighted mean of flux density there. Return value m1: 33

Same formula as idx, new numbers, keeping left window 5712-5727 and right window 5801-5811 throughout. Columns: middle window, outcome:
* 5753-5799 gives -0.3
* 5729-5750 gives -0.7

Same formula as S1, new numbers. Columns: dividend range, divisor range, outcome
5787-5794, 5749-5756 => 1.05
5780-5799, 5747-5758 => 1.04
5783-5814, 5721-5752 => 1.01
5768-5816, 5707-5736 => 1.04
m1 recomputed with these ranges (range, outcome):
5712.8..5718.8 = 31.6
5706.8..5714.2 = 30.5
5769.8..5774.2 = 31.4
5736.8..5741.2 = 33.6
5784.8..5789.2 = 32.2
